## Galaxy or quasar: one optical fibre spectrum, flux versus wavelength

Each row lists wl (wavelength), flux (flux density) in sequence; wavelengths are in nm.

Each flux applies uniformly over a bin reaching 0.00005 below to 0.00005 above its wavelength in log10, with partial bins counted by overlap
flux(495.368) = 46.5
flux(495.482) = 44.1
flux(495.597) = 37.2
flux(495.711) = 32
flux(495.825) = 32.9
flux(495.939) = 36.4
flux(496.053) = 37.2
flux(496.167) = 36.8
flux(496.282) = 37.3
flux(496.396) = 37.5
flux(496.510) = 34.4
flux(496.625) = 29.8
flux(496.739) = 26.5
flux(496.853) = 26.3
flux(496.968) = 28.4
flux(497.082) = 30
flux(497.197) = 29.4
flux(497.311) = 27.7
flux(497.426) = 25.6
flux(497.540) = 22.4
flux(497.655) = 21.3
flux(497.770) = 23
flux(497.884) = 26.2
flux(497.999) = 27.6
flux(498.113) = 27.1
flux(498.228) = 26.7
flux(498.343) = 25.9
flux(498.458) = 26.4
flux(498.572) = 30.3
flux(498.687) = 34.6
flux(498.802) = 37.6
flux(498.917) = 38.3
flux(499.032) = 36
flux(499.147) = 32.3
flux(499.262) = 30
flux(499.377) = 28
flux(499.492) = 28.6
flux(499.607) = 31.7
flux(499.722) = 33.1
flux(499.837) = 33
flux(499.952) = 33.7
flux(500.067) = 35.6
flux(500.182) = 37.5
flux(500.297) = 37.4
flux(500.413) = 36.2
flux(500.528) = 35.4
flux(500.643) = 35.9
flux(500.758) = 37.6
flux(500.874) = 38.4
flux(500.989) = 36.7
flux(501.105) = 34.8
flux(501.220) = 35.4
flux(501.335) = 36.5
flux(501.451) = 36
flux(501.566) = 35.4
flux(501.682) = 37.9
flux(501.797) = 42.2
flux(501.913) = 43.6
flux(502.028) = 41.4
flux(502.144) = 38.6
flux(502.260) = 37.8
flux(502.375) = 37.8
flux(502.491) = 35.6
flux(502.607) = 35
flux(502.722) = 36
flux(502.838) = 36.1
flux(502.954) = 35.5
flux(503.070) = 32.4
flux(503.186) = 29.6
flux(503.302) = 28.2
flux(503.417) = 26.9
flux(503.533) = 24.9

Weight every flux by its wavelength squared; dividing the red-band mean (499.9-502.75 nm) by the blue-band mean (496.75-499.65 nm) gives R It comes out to 1.3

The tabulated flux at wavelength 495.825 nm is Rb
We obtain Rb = 32.9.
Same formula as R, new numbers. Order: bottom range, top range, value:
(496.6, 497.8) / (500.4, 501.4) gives 1.40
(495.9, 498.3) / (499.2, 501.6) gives 1.20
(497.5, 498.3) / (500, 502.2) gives 1.52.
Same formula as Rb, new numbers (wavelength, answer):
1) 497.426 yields 25.6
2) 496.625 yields 29.8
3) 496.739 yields 26.5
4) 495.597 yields 37.2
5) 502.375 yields 37.8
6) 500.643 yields 35.9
